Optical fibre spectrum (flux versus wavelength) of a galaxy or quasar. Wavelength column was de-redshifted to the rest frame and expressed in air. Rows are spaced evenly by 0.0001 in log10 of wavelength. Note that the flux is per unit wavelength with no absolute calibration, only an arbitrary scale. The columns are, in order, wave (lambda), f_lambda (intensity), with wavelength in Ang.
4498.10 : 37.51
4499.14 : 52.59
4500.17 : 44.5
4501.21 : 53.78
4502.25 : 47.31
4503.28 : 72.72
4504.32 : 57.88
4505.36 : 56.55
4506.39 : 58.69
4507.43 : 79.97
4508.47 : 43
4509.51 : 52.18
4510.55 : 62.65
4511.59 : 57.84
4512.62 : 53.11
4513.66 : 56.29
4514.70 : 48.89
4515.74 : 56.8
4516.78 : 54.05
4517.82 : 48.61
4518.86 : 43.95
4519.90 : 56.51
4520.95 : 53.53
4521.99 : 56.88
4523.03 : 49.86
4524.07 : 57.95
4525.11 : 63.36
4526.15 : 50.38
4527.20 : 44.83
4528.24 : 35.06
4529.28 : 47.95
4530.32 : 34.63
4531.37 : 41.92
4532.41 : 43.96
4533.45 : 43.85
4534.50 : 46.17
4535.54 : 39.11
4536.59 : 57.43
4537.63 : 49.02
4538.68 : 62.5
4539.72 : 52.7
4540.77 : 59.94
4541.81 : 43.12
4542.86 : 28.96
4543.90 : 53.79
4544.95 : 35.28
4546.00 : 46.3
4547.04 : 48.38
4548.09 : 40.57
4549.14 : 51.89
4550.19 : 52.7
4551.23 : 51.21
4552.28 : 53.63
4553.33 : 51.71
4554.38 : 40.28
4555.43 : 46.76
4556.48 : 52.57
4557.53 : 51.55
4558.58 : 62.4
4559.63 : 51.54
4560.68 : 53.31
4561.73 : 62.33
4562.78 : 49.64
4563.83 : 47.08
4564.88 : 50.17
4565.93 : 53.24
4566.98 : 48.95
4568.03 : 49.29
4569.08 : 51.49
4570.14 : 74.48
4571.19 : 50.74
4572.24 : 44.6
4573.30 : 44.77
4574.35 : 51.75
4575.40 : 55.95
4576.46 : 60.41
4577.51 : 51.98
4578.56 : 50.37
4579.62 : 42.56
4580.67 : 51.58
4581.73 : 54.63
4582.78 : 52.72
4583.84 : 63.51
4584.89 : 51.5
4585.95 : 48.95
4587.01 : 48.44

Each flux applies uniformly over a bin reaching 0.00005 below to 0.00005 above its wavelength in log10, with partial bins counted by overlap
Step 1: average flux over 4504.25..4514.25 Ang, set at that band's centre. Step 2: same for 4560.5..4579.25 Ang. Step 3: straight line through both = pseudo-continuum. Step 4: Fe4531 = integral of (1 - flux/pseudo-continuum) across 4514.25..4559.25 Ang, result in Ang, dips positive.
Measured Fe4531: 5.2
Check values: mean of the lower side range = 57.8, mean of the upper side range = 52.7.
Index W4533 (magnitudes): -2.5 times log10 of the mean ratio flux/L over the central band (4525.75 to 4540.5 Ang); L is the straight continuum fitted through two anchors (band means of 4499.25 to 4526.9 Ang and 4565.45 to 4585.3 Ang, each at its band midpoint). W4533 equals 0.17 mag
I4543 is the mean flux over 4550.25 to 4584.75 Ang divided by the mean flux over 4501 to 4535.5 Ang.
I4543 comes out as 1.0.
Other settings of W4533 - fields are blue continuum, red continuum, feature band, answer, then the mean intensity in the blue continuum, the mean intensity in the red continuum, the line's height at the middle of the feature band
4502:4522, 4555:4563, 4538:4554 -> 0.12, 56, 54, 54.5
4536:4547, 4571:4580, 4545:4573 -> -0.03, 48.8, 50.5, 49.7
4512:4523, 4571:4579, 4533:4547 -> 0.10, 52.8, 51.4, 52.2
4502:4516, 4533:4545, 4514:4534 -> 0.08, 57.7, 48.2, 52.9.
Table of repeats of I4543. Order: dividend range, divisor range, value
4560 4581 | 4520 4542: 1.06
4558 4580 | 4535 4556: 1.09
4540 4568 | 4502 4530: 0.91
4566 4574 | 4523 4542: 1.07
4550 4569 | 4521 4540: 1.06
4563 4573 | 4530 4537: 1.18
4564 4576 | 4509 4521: 0.97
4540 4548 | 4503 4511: 0.75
